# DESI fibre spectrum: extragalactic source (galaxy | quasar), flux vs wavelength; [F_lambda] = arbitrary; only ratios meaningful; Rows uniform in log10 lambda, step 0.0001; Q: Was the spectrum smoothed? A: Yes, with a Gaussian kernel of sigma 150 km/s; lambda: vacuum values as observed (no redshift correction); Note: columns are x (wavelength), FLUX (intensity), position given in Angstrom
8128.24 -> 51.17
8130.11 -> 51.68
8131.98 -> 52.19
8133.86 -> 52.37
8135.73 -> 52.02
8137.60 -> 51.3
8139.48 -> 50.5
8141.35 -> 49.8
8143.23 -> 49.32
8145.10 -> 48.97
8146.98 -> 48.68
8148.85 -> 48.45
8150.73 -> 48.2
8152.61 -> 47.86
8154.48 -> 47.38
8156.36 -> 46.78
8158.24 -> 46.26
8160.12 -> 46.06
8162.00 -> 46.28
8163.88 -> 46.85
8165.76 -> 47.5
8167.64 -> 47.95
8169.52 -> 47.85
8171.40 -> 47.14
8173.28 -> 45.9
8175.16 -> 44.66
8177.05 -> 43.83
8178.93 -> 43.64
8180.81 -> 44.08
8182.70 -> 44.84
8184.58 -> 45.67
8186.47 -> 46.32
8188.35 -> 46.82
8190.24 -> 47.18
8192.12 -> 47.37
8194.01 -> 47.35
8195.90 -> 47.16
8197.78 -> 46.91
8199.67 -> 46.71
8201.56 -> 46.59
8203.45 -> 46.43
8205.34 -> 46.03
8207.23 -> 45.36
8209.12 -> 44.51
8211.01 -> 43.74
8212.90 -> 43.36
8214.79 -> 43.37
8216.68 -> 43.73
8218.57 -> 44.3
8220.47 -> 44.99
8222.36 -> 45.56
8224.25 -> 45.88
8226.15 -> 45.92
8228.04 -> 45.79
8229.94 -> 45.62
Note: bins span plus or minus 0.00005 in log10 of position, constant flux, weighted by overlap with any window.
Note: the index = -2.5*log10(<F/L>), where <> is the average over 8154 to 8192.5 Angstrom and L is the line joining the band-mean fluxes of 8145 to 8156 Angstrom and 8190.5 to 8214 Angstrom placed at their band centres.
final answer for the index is 0.02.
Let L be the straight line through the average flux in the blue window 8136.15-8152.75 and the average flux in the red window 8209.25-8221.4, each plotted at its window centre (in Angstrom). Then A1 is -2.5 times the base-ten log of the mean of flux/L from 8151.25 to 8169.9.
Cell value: 0.02 mag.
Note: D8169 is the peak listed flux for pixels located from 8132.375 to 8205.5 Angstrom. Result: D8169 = 52.37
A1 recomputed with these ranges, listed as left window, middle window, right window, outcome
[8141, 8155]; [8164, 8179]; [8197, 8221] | 0.023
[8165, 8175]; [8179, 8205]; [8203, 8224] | -0.011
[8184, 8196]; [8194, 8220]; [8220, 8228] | 0.022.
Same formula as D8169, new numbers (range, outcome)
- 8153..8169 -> 47.95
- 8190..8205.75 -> 47.37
